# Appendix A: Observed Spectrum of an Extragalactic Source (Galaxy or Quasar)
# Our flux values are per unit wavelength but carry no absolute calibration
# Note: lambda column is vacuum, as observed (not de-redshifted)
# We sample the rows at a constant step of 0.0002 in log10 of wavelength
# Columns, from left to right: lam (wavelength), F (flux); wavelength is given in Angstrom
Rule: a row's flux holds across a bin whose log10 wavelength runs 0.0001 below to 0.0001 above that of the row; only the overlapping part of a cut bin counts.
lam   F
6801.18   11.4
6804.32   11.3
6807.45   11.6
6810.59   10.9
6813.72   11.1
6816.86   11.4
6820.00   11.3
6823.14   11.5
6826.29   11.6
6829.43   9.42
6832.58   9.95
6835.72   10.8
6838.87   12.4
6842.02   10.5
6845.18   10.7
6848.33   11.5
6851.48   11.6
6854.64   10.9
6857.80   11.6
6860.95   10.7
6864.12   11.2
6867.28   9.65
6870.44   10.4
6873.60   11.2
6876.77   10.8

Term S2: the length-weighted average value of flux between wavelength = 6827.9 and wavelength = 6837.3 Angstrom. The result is 10.1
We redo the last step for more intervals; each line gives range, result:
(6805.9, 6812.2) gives 11.3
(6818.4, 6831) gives 11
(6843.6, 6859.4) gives 11.3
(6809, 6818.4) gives 11.1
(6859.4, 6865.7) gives 10.9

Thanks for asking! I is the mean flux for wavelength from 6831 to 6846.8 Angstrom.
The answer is 10.9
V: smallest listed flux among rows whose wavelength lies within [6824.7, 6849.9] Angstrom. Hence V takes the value 9.42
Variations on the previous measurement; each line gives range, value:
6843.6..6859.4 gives 10.7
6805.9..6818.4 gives 10.9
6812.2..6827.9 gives 11.1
